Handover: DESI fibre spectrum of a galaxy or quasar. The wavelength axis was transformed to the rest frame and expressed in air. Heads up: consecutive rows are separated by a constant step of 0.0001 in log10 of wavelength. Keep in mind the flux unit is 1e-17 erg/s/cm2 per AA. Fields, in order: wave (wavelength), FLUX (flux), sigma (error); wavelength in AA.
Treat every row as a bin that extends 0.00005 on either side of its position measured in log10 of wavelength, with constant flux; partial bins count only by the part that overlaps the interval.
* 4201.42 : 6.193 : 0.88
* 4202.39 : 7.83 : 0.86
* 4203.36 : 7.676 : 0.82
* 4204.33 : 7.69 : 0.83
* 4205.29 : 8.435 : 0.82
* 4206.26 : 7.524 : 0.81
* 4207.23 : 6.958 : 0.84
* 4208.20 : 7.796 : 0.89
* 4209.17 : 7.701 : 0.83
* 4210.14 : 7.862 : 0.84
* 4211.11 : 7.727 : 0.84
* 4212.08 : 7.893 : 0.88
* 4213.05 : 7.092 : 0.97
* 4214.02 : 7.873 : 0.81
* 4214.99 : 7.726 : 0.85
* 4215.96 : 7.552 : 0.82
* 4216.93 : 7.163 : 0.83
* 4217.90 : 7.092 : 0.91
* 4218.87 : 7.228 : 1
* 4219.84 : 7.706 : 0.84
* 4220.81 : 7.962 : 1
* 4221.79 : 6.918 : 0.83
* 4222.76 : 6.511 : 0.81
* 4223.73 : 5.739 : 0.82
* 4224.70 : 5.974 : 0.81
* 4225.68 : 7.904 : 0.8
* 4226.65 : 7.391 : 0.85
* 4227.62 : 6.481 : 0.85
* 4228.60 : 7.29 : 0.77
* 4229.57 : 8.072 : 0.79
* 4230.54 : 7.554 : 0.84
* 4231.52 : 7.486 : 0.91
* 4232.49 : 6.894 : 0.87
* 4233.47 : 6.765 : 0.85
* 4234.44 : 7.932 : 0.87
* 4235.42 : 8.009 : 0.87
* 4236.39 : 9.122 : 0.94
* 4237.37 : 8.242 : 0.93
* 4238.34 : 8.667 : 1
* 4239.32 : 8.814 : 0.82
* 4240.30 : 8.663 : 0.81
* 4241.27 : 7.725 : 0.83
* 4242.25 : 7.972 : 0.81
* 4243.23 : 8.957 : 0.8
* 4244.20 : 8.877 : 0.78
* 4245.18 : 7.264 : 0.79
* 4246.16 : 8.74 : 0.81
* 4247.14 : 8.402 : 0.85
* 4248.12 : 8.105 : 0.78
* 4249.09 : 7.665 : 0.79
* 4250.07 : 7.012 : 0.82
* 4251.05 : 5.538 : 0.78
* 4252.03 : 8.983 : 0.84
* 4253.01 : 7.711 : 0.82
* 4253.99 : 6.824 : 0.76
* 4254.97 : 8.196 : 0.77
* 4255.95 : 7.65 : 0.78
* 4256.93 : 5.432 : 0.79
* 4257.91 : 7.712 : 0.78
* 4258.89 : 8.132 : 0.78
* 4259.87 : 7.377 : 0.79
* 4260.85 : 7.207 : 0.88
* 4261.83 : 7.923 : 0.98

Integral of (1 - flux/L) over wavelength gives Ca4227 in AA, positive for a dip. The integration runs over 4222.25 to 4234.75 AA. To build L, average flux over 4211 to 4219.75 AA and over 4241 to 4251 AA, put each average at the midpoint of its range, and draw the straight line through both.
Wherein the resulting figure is 1.03 AA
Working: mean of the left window 7.49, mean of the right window 7.97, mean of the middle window 7.07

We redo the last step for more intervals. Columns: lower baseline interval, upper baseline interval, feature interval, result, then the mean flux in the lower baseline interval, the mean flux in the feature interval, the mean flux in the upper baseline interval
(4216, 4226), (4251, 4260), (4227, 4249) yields -2.3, 7.03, 7.99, 7.44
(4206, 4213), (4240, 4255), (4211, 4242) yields 0.8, 7.6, 7.54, 7.9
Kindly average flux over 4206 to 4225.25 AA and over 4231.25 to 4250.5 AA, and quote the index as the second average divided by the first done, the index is 1.1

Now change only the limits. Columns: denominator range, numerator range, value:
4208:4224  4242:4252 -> 1.07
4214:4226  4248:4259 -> 1.03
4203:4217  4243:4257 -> 1.01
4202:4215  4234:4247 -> 1.09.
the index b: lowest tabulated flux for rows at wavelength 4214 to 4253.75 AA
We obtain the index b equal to 5.538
